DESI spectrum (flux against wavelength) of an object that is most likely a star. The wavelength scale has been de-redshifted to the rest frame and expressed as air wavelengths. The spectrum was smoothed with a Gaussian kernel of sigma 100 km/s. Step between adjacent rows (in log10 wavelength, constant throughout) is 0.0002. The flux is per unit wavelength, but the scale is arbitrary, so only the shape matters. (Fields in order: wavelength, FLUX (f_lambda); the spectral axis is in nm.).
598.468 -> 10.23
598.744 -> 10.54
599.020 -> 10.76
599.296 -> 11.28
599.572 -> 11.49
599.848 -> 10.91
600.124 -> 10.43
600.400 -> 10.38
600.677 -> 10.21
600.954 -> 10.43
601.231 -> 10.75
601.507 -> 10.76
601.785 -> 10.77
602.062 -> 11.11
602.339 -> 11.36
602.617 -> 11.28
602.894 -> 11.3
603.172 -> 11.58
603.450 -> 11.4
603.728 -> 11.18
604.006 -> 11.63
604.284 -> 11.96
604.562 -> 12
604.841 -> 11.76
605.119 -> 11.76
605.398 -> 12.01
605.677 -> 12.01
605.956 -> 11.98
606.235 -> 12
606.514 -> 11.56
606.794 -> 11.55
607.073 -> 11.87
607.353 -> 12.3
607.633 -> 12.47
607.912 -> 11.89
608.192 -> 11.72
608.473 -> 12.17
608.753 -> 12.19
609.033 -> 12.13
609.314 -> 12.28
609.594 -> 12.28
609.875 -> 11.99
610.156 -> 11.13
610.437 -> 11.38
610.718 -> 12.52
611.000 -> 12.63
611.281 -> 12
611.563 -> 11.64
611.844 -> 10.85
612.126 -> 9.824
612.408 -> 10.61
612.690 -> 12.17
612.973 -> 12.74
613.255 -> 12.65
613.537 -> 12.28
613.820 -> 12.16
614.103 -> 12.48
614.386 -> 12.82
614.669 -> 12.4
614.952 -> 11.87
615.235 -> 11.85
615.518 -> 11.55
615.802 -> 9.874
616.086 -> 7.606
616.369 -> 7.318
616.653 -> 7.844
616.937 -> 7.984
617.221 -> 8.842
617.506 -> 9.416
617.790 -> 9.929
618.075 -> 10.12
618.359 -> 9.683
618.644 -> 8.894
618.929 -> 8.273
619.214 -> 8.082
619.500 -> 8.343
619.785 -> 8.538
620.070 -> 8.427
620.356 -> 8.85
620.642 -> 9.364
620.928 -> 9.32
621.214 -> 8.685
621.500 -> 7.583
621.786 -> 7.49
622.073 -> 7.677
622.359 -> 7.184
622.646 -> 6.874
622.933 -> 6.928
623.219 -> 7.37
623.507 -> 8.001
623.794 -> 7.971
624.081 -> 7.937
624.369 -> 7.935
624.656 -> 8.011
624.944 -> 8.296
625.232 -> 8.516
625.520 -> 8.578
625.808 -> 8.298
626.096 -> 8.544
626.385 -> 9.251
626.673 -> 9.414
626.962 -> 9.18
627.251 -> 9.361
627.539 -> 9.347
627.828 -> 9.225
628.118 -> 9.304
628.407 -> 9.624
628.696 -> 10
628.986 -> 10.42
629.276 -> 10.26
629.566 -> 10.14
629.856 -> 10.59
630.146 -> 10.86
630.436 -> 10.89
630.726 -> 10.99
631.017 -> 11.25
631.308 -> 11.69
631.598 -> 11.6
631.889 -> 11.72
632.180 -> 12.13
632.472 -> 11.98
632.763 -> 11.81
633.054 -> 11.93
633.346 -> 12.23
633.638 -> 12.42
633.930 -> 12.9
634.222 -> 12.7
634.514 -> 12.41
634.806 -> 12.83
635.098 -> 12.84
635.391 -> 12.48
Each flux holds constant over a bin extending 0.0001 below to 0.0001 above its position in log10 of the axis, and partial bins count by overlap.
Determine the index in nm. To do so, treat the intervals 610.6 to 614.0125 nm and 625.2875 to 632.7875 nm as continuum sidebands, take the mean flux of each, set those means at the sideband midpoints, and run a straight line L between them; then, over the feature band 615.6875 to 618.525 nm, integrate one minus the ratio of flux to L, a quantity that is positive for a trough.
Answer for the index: 0.63 nm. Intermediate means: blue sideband 11.8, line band 8.85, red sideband 10.2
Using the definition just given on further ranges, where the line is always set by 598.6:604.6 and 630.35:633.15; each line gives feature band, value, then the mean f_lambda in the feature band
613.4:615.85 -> -0.153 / 12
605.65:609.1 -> -0.255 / 12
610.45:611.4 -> -0.087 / 12.3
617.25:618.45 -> 0.175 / 9.7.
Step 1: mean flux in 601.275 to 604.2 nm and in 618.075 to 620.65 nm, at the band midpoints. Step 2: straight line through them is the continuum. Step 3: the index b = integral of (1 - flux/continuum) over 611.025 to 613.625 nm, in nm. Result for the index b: -0.50 nm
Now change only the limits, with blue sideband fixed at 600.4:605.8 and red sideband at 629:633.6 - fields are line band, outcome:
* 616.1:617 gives 0.29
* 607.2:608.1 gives -0.07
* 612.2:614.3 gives -0.15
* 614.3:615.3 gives -0.08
